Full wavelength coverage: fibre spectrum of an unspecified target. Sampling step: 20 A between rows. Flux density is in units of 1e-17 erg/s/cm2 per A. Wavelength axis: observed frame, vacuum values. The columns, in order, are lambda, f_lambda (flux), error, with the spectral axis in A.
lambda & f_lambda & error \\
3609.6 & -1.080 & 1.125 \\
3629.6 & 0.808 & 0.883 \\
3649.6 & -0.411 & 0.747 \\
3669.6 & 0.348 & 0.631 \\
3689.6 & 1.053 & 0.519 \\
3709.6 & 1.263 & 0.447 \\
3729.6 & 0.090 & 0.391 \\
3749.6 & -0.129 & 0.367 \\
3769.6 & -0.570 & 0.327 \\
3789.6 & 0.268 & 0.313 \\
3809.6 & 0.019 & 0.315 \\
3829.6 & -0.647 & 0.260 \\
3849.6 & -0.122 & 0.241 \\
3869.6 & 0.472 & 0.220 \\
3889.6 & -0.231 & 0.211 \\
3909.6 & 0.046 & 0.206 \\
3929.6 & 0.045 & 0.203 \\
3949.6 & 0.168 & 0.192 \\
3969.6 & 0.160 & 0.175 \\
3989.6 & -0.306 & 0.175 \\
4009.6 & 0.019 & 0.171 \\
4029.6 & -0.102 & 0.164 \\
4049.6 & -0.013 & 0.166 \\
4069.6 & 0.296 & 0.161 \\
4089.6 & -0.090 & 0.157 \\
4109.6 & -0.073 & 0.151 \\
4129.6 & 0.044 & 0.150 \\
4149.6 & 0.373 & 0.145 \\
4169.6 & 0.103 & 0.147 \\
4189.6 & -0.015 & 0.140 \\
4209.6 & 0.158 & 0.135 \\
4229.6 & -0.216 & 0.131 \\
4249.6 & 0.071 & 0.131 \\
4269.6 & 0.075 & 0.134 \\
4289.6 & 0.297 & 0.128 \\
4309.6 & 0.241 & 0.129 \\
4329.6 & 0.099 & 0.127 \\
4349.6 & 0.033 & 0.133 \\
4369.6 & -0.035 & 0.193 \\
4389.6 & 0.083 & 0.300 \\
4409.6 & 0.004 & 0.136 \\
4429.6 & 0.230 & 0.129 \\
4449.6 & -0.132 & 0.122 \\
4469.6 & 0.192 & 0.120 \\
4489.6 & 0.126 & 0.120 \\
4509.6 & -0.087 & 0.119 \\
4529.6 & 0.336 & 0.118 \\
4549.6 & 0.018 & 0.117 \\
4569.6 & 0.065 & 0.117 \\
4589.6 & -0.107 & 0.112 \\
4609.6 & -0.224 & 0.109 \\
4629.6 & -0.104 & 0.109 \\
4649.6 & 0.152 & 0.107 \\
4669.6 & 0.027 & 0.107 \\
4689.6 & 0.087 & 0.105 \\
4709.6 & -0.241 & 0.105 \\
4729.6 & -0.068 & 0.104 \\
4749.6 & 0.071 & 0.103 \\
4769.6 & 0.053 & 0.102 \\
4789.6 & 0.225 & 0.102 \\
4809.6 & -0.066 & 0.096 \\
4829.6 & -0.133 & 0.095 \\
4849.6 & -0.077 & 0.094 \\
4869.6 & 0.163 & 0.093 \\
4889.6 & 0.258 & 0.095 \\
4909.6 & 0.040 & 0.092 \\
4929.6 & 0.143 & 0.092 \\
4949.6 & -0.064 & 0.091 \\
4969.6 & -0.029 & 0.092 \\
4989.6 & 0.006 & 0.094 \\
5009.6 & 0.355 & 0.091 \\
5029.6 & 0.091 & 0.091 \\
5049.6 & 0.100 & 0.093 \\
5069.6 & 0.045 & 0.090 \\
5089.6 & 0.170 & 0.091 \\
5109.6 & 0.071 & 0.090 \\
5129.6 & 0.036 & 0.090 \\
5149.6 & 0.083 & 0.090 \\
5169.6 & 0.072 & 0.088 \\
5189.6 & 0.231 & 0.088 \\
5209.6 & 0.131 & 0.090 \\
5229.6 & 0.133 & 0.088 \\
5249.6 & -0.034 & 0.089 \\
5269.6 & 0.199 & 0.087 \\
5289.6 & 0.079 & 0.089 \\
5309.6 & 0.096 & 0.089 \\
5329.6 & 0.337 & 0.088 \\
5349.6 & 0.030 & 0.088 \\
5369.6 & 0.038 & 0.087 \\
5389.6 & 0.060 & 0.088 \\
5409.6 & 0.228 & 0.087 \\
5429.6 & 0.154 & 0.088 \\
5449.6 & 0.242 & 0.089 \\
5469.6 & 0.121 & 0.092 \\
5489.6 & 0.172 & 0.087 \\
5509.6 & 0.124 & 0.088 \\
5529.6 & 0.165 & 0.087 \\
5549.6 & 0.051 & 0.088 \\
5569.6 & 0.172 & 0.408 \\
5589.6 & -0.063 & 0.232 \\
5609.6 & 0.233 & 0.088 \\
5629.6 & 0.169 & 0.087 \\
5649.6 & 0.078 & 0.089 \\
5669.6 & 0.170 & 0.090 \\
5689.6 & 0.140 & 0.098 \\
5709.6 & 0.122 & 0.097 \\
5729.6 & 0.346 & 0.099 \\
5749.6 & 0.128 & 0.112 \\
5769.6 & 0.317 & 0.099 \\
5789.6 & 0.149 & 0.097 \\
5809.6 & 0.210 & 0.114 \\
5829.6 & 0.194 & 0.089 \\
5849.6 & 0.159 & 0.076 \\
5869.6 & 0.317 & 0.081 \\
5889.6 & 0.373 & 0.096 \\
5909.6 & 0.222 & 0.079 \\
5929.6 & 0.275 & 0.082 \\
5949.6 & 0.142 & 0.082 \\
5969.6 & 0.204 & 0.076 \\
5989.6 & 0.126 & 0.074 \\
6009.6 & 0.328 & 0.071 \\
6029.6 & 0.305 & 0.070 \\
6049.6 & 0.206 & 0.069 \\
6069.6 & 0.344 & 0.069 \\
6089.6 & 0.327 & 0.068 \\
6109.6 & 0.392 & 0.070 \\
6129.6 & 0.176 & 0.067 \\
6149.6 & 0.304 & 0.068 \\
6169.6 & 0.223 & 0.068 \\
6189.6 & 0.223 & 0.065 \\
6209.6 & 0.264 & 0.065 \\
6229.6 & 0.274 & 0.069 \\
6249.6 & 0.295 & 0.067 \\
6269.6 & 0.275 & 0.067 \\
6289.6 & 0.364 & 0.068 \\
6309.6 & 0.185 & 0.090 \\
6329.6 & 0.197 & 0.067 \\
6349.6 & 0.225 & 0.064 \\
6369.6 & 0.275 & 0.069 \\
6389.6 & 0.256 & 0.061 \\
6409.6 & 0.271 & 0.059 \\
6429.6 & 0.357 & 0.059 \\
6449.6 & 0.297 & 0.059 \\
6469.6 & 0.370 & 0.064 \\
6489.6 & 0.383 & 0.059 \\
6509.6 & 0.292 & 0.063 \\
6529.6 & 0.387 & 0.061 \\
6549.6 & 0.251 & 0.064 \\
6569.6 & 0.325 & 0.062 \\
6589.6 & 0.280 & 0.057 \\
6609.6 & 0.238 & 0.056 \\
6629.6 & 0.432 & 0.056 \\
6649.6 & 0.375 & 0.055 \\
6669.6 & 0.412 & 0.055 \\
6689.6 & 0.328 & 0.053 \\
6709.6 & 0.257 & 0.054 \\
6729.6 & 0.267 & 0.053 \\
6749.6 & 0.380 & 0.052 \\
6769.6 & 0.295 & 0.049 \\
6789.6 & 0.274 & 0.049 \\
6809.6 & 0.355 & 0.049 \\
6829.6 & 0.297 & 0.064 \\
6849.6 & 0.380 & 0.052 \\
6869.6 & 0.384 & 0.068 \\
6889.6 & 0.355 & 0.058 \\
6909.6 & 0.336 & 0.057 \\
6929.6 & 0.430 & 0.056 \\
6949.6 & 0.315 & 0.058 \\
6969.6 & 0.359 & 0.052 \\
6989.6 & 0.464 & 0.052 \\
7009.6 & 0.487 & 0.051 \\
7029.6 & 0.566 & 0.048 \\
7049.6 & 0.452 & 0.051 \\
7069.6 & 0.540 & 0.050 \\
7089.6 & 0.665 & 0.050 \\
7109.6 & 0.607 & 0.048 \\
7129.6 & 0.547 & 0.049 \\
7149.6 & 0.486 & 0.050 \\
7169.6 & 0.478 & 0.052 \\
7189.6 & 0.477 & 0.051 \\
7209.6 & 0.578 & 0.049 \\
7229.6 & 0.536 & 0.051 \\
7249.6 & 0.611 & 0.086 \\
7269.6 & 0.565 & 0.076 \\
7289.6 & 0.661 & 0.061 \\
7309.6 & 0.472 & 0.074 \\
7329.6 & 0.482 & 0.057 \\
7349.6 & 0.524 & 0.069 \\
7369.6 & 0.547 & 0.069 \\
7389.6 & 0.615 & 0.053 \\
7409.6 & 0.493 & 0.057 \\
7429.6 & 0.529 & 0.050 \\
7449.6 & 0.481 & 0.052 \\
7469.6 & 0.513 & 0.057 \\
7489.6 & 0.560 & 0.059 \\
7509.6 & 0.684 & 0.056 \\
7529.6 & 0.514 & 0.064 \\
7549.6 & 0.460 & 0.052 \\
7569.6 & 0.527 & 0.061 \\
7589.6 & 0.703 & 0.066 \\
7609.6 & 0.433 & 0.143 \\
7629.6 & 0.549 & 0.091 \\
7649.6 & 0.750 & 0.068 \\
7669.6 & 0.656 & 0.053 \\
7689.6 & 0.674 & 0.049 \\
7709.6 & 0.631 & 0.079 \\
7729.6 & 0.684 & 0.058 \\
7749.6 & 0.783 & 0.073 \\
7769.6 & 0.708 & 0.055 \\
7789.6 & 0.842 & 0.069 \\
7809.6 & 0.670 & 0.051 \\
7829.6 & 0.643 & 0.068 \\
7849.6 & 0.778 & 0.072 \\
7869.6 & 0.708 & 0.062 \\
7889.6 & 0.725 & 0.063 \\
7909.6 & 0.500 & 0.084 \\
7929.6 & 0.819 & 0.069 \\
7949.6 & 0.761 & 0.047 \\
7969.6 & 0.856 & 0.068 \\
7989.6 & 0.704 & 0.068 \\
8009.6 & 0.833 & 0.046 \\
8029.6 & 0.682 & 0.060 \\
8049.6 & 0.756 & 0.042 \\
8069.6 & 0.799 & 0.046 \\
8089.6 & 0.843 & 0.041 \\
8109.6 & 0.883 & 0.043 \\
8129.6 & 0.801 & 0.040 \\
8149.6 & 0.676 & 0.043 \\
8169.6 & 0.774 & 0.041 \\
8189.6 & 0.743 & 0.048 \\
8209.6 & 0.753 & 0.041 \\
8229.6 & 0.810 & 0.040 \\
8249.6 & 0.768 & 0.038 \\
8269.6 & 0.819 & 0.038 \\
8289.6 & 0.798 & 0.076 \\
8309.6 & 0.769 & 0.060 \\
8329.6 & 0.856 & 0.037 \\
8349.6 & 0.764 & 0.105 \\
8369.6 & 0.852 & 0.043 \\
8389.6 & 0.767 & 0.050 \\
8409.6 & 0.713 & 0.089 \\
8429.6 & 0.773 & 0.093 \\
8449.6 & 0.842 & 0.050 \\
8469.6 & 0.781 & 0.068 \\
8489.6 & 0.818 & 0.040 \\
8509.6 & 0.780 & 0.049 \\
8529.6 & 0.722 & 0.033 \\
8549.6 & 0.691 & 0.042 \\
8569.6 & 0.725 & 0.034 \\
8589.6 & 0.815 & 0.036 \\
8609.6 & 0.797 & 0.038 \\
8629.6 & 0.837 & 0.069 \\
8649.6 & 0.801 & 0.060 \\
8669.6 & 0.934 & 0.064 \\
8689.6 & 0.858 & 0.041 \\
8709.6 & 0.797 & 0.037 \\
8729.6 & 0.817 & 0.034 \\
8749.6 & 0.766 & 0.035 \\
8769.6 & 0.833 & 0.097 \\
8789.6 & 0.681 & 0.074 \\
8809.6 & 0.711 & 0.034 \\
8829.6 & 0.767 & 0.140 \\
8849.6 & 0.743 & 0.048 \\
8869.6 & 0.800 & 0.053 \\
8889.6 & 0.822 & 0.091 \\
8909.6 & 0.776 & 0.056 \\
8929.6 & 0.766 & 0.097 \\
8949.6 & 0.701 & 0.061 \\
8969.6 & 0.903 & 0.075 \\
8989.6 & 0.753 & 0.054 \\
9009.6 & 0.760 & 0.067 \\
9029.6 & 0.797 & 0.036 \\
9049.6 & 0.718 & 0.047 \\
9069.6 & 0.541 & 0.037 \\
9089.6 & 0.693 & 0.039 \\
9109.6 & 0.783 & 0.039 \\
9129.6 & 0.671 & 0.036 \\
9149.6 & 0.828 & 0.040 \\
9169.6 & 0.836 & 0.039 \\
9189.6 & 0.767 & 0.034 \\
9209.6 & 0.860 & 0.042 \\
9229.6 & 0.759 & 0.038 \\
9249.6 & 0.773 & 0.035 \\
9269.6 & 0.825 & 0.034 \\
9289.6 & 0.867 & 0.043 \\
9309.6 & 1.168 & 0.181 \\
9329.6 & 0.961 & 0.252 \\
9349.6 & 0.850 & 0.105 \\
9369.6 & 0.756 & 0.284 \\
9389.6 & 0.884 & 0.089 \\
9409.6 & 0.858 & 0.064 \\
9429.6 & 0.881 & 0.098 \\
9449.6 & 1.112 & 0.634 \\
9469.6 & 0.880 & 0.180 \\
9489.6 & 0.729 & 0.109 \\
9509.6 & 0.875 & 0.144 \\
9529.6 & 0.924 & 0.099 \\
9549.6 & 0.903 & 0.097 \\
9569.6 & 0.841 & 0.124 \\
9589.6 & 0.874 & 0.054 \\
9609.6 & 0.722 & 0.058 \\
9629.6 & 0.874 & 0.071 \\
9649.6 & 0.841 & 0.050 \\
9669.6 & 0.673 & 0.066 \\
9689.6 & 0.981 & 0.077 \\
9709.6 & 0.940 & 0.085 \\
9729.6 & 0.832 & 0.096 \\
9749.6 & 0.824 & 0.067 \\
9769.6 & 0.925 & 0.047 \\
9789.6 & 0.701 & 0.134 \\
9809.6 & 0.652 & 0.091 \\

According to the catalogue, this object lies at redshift 0.75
